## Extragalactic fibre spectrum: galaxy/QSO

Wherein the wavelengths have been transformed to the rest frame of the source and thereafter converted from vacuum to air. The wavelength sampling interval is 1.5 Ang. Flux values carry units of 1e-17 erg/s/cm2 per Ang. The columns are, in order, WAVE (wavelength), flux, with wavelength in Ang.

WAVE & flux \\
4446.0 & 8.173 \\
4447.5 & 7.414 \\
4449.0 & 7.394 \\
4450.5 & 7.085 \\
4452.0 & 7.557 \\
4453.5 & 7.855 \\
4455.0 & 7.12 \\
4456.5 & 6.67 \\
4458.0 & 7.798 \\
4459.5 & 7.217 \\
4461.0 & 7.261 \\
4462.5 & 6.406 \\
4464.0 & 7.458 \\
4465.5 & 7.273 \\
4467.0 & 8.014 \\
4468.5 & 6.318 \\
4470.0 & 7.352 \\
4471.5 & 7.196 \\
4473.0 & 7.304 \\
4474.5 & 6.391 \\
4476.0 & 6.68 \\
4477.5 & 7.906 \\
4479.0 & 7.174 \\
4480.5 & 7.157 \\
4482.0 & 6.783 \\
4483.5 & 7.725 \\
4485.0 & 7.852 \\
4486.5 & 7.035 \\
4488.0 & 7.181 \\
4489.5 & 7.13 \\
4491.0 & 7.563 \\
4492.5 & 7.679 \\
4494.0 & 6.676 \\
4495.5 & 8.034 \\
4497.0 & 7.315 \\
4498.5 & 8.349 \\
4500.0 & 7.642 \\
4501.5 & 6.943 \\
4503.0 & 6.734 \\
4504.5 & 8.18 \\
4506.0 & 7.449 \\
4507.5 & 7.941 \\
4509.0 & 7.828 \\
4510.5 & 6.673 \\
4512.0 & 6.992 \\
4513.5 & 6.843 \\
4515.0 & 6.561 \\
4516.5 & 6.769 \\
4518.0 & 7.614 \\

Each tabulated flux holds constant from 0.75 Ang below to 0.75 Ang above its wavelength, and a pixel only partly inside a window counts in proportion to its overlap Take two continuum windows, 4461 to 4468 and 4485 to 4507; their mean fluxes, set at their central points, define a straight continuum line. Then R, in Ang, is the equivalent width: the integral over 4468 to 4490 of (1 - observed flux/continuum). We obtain 0.6 Ang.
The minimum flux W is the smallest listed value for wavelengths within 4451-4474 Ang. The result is 6.318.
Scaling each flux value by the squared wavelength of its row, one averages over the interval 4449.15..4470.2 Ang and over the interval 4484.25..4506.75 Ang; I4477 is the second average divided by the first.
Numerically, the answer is 1.05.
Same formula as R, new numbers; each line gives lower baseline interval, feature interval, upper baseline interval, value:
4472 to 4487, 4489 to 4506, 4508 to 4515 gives -0.9 Ang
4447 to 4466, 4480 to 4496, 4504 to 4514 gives 0.0 Ang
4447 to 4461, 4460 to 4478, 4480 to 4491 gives 0.5 Ang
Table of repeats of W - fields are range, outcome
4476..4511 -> 6.673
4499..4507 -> 6.734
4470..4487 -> 6.391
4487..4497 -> 6.676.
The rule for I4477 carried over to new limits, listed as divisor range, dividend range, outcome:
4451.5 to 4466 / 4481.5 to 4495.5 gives 1.03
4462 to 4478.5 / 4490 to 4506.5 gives 1.07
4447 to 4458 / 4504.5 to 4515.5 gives 1.02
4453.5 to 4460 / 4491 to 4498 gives 1.04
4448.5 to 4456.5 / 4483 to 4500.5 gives 1.04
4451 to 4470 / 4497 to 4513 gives 1.05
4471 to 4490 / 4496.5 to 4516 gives 1.03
